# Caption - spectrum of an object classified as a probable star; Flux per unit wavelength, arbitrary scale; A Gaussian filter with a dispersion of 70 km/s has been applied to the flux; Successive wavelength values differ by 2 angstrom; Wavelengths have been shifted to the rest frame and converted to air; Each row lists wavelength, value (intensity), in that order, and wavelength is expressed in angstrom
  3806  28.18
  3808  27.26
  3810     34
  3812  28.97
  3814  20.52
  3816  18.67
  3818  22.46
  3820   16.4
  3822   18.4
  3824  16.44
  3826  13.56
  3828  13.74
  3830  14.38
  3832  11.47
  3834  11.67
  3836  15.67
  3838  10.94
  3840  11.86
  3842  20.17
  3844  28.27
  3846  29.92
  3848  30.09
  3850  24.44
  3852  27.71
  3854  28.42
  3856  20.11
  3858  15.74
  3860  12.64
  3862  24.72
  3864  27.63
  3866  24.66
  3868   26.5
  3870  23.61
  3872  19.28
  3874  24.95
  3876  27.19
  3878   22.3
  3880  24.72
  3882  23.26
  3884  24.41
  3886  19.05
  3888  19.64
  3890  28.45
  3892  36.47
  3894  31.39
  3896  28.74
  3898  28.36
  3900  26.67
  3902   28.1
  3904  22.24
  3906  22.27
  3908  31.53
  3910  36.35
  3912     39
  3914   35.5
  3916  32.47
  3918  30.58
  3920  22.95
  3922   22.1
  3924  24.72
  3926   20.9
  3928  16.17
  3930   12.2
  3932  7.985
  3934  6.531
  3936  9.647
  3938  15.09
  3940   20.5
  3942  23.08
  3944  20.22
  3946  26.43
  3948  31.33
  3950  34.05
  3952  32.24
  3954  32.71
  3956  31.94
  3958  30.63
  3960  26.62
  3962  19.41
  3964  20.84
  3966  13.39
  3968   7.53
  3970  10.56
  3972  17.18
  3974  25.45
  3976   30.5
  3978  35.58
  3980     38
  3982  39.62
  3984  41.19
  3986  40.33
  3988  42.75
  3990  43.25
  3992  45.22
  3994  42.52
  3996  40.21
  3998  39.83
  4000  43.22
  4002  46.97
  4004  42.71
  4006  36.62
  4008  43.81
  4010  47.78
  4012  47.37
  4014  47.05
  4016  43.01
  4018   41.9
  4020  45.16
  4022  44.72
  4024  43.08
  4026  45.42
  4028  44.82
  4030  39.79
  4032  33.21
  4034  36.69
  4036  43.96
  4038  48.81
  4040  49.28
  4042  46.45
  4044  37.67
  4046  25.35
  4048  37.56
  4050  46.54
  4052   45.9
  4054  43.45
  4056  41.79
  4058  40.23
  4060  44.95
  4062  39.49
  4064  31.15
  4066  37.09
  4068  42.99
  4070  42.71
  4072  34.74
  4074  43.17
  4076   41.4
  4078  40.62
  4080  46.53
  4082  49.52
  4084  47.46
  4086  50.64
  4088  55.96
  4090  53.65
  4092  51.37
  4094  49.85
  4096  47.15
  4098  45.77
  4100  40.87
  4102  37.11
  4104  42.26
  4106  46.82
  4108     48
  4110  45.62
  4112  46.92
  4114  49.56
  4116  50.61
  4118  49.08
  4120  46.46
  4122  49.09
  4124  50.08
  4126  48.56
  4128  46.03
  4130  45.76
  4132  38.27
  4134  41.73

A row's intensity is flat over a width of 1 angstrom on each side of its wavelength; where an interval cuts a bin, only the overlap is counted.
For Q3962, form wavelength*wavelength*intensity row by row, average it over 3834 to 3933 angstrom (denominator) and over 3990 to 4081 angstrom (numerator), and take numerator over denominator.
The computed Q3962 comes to 1.9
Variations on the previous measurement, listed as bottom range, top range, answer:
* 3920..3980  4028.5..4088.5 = 2.03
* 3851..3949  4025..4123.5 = 2.01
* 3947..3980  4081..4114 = 2.00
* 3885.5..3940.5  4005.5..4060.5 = 1.87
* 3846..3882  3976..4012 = 1.86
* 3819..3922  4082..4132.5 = 2.26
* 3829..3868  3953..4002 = 1.65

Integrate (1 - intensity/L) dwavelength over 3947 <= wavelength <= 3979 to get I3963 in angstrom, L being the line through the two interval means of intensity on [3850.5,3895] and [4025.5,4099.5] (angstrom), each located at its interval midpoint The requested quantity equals 7.9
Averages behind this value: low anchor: 24.2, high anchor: 43.3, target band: 25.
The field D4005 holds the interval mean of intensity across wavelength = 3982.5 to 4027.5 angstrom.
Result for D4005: 43.3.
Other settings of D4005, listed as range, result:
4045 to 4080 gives 40.1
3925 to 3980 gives 21.7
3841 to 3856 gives 26.5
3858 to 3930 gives 25.7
